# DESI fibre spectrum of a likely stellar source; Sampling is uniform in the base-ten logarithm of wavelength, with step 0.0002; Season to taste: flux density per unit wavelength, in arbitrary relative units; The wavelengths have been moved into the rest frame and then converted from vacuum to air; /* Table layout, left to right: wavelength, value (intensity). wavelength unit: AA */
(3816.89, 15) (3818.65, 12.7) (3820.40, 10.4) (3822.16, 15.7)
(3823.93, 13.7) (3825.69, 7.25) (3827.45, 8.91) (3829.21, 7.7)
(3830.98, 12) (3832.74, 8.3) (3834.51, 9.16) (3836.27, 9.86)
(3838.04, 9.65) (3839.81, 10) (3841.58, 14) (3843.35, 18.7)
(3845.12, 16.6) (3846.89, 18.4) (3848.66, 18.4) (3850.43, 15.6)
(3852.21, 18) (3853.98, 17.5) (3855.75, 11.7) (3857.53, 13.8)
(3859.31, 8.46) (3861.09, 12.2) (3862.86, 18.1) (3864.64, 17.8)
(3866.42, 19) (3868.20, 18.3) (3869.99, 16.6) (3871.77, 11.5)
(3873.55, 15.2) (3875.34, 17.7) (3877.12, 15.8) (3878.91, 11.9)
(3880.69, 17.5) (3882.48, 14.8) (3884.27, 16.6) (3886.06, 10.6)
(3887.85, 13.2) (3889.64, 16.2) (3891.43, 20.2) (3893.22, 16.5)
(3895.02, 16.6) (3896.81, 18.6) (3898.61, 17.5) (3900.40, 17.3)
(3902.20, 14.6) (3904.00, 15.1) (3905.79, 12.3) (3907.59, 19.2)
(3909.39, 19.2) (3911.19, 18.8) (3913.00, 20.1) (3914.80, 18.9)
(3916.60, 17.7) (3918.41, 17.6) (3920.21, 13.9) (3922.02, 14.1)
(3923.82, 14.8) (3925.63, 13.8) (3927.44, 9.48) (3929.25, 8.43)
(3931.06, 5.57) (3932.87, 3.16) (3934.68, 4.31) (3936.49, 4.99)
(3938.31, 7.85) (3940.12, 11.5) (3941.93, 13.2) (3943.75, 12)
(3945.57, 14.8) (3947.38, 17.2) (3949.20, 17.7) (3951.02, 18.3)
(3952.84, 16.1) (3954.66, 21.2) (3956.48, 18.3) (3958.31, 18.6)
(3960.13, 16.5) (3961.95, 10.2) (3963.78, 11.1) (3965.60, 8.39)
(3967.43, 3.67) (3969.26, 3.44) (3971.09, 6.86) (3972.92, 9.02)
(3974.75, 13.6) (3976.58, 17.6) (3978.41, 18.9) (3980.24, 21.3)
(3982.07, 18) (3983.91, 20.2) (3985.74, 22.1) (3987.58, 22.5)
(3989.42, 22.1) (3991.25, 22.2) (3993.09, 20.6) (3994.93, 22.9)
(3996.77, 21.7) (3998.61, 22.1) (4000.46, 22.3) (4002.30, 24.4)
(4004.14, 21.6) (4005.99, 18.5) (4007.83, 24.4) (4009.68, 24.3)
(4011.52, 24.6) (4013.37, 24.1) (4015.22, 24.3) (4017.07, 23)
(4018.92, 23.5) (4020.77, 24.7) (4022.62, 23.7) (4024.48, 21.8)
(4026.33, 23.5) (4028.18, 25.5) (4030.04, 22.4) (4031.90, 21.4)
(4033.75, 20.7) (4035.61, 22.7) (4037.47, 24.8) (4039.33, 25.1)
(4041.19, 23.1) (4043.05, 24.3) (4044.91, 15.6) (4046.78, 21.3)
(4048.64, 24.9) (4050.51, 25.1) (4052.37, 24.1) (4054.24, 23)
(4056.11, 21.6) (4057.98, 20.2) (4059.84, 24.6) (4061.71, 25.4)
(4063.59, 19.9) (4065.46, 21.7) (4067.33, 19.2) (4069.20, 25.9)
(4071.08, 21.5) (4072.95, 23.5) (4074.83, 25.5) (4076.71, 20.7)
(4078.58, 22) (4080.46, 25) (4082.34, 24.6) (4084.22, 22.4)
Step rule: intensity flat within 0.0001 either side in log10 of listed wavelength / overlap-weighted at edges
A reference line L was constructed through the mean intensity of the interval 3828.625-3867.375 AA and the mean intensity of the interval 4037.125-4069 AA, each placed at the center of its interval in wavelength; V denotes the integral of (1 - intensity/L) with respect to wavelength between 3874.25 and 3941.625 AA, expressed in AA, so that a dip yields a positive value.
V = 8.6 AA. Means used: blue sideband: 13.9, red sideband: 22.6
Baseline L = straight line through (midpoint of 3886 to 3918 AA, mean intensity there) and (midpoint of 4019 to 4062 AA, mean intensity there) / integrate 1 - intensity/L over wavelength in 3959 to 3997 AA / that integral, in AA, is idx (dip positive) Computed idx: 8.7 AA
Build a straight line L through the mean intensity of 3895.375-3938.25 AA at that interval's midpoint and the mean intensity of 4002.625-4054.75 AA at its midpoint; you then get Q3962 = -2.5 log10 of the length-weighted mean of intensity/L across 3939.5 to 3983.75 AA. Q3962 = 0.22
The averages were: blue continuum 13.8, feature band 14.2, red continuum 23.1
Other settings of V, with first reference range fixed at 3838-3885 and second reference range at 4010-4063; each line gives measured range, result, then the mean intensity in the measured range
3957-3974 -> 8.49 AA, 9.98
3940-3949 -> 2.29 AA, 14.3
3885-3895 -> 0.74 AA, 15.5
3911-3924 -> 0.64 AA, 17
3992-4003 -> -0.43 AA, 22.3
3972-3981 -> 2.00 AA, 16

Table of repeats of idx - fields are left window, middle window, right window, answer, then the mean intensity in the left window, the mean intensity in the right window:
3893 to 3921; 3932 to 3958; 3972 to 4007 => 7.8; 17.1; 20.1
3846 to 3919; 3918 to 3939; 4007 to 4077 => 9.8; 16.2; 23.1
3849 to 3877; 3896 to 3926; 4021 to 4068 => 1.1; 15.5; 22.7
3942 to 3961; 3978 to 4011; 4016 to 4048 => -2.8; 16.9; 22.8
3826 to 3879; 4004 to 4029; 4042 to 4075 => -3.1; 14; 22.6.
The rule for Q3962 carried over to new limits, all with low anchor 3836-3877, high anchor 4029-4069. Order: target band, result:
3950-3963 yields 0.12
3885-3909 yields 0.04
